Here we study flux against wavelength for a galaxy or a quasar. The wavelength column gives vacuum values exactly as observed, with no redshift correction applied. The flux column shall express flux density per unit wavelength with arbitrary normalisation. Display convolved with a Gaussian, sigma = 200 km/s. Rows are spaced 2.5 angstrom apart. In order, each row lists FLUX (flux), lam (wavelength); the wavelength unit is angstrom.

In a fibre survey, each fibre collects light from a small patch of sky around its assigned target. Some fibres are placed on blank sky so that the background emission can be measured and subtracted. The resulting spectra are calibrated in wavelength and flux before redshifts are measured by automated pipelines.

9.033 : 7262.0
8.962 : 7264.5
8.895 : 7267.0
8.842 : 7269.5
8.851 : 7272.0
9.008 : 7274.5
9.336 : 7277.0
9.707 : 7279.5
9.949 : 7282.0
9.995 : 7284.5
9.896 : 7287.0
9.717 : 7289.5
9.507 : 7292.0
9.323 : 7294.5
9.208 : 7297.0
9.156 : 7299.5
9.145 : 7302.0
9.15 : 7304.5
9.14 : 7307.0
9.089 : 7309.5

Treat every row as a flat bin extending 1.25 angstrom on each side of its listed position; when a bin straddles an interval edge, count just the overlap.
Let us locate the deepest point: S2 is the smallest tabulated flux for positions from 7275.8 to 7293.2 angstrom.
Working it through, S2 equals 9.336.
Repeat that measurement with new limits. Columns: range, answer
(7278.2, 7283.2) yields 9.707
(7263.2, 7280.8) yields 8.842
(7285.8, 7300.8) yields 9.156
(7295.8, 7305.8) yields 9.145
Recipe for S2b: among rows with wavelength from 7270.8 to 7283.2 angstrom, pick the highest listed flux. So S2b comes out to 9.949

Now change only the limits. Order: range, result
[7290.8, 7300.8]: 9.507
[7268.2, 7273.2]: 8.851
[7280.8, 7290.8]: 9.995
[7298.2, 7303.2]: 9.156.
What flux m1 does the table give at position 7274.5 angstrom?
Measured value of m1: 9.008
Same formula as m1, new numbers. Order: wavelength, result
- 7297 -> 9.208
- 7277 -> 9.336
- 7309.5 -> 9.089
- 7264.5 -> 8.962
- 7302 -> 9.145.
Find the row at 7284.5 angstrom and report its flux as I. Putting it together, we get 9.995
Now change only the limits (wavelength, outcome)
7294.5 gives 9.323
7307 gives 9.14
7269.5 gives 8.842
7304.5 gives 9.15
